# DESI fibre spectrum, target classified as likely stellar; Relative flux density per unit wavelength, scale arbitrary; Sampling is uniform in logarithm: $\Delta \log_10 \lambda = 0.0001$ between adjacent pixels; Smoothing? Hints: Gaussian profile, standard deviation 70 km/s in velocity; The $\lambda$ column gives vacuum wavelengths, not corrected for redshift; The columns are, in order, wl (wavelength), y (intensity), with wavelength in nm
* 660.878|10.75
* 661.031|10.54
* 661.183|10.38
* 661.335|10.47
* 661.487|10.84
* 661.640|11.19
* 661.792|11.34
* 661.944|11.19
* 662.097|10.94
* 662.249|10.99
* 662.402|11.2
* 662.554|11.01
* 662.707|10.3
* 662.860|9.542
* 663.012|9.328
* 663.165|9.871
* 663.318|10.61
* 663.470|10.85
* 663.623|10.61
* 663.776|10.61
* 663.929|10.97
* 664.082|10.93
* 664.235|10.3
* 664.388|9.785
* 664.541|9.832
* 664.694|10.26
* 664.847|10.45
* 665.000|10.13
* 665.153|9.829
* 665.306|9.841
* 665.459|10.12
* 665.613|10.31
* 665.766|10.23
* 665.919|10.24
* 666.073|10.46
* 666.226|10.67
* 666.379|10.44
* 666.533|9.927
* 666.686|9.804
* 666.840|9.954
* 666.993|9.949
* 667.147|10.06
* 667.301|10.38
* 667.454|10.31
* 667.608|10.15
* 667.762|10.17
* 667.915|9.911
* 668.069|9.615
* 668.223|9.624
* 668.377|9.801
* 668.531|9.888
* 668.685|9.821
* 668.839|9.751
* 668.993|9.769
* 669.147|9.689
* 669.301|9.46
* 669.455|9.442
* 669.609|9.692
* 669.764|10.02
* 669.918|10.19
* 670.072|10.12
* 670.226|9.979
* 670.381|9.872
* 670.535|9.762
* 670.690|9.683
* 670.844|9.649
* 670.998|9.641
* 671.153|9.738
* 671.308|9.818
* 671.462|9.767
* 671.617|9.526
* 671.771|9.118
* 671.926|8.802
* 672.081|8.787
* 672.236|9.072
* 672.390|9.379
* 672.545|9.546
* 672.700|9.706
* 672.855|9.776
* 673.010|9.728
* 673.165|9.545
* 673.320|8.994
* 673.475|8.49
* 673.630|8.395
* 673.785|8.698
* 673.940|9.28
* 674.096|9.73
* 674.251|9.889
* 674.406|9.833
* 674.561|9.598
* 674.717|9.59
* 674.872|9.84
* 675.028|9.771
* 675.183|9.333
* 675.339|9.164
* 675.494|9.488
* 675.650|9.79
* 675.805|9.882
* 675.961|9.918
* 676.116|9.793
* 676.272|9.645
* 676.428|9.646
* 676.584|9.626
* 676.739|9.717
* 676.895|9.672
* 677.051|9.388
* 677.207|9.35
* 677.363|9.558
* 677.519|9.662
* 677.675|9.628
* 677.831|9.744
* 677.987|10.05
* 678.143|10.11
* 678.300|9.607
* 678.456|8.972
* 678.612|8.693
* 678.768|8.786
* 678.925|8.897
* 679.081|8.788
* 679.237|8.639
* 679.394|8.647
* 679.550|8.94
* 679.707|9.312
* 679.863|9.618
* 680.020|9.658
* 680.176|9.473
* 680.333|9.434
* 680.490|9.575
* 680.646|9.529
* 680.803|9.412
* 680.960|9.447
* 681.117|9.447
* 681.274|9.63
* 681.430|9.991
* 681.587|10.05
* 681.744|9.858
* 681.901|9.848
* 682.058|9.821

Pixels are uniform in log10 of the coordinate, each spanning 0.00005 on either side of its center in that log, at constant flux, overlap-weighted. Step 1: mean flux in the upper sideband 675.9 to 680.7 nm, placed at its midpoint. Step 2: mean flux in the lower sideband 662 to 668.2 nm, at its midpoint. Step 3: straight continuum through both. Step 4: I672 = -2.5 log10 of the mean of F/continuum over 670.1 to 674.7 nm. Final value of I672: 0.04 mag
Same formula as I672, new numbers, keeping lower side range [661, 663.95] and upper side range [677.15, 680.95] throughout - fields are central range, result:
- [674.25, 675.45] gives 0.007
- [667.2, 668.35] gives 0.022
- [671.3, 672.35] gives 0.075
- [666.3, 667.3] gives 0.027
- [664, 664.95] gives 0.023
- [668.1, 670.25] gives 0.034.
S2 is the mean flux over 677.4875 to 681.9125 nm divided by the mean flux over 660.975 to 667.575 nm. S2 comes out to 0.9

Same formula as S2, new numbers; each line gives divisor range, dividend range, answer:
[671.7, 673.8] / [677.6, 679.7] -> 1.00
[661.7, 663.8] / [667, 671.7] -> 0.93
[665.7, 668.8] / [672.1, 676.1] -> 0.94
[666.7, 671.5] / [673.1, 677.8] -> 0.96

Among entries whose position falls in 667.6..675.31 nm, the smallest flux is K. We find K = 8.395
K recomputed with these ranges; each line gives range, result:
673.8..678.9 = 8.693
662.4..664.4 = 9.328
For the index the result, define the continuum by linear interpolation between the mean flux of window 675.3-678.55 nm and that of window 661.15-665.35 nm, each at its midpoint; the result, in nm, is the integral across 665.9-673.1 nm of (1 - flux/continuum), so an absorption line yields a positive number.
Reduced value 0.22 nm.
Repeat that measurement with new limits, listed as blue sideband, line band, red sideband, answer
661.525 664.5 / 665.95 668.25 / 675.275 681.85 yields 0.04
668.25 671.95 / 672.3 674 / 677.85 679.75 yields 0.05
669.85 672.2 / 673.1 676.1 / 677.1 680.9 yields 0.02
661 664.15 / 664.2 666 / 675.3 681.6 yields 0.06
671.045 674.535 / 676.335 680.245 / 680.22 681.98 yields 0.07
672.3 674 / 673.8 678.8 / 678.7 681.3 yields -0.19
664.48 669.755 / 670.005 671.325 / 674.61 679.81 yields 0.00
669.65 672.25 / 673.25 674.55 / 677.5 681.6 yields 0.05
